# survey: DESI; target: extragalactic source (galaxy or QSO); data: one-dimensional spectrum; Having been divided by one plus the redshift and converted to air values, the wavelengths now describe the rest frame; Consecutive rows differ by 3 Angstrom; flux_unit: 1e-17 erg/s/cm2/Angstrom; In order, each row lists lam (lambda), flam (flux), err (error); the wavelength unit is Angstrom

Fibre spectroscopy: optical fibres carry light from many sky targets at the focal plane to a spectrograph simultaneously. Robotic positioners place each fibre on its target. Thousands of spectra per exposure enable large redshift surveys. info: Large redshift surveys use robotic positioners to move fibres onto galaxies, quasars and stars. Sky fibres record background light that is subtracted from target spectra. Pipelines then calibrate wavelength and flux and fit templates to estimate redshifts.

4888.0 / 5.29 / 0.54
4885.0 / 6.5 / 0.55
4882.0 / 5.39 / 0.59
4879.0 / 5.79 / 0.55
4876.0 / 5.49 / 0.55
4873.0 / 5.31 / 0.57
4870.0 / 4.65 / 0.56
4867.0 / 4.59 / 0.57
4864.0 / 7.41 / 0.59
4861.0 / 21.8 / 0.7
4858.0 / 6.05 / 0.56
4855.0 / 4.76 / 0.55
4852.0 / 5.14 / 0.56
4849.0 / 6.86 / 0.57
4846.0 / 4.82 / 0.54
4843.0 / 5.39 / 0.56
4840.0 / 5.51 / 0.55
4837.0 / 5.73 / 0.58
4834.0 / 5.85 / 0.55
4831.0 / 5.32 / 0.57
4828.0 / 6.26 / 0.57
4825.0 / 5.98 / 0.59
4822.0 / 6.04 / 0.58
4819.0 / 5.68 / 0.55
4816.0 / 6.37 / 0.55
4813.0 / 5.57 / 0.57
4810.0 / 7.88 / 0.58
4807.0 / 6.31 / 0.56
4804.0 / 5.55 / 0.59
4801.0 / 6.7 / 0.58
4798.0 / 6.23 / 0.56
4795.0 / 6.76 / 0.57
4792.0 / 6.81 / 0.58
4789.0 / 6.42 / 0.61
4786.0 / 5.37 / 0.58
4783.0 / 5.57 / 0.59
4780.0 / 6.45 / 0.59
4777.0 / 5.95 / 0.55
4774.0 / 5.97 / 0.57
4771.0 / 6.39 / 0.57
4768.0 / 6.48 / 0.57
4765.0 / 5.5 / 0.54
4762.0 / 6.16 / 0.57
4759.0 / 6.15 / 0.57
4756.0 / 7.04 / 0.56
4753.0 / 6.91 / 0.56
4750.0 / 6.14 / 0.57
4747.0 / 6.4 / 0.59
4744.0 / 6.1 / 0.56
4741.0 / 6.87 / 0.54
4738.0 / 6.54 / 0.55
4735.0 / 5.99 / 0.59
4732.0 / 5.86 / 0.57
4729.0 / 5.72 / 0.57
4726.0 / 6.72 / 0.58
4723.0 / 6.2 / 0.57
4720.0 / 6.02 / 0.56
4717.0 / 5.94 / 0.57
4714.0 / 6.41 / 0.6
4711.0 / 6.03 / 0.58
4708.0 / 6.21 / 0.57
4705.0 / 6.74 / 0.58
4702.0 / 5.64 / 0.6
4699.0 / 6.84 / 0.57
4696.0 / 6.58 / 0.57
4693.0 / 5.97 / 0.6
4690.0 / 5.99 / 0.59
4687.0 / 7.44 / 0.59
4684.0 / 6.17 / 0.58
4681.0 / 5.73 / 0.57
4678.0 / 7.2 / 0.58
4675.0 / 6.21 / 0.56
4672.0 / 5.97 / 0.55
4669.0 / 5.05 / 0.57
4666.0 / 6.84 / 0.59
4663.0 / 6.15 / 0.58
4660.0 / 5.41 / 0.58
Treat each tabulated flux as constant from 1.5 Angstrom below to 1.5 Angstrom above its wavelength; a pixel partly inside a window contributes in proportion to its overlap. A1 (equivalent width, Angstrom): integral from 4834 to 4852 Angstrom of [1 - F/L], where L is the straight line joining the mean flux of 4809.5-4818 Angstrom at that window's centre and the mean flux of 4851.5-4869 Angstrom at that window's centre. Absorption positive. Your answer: 4.7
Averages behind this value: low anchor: 6.4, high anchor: 8.37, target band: 5.63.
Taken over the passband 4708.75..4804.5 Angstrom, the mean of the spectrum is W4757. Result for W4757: 6.24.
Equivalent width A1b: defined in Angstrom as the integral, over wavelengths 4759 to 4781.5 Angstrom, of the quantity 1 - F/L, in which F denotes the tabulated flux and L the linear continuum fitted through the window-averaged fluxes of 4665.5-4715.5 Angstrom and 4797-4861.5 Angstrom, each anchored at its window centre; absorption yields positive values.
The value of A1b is 0.8 Angstrom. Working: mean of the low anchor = 6.28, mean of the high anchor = 6.4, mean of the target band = 6.13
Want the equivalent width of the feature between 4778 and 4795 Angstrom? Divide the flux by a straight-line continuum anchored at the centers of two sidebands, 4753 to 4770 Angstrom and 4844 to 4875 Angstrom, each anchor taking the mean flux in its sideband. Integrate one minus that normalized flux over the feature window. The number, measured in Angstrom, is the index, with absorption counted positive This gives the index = 0.9 Angstrom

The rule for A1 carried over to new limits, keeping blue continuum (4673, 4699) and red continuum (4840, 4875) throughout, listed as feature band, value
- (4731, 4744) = 0.5 Angstrom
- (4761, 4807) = 3.7 Angstrom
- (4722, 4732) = 0.6 Angstrom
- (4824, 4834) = 1.4 Angstrom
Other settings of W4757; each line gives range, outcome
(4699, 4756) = 6.28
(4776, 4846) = 6.05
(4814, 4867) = 6.69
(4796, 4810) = 6.4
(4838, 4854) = 5.53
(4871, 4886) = 5.63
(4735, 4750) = 6.4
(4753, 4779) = 6.25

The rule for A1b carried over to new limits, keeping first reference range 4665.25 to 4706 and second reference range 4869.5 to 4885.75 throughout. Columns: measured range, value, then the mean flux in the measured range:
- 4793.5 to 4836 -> -2.9 Angstrom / 6.17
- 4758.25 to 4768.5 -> -0.1 Angstrom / 6.03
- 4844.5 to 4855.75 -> 0.4 Angstrom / 5.44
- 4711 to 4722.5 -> 0.1 Angstrom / 6.12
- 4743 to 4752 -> -0.3 Angstrom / 6.26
